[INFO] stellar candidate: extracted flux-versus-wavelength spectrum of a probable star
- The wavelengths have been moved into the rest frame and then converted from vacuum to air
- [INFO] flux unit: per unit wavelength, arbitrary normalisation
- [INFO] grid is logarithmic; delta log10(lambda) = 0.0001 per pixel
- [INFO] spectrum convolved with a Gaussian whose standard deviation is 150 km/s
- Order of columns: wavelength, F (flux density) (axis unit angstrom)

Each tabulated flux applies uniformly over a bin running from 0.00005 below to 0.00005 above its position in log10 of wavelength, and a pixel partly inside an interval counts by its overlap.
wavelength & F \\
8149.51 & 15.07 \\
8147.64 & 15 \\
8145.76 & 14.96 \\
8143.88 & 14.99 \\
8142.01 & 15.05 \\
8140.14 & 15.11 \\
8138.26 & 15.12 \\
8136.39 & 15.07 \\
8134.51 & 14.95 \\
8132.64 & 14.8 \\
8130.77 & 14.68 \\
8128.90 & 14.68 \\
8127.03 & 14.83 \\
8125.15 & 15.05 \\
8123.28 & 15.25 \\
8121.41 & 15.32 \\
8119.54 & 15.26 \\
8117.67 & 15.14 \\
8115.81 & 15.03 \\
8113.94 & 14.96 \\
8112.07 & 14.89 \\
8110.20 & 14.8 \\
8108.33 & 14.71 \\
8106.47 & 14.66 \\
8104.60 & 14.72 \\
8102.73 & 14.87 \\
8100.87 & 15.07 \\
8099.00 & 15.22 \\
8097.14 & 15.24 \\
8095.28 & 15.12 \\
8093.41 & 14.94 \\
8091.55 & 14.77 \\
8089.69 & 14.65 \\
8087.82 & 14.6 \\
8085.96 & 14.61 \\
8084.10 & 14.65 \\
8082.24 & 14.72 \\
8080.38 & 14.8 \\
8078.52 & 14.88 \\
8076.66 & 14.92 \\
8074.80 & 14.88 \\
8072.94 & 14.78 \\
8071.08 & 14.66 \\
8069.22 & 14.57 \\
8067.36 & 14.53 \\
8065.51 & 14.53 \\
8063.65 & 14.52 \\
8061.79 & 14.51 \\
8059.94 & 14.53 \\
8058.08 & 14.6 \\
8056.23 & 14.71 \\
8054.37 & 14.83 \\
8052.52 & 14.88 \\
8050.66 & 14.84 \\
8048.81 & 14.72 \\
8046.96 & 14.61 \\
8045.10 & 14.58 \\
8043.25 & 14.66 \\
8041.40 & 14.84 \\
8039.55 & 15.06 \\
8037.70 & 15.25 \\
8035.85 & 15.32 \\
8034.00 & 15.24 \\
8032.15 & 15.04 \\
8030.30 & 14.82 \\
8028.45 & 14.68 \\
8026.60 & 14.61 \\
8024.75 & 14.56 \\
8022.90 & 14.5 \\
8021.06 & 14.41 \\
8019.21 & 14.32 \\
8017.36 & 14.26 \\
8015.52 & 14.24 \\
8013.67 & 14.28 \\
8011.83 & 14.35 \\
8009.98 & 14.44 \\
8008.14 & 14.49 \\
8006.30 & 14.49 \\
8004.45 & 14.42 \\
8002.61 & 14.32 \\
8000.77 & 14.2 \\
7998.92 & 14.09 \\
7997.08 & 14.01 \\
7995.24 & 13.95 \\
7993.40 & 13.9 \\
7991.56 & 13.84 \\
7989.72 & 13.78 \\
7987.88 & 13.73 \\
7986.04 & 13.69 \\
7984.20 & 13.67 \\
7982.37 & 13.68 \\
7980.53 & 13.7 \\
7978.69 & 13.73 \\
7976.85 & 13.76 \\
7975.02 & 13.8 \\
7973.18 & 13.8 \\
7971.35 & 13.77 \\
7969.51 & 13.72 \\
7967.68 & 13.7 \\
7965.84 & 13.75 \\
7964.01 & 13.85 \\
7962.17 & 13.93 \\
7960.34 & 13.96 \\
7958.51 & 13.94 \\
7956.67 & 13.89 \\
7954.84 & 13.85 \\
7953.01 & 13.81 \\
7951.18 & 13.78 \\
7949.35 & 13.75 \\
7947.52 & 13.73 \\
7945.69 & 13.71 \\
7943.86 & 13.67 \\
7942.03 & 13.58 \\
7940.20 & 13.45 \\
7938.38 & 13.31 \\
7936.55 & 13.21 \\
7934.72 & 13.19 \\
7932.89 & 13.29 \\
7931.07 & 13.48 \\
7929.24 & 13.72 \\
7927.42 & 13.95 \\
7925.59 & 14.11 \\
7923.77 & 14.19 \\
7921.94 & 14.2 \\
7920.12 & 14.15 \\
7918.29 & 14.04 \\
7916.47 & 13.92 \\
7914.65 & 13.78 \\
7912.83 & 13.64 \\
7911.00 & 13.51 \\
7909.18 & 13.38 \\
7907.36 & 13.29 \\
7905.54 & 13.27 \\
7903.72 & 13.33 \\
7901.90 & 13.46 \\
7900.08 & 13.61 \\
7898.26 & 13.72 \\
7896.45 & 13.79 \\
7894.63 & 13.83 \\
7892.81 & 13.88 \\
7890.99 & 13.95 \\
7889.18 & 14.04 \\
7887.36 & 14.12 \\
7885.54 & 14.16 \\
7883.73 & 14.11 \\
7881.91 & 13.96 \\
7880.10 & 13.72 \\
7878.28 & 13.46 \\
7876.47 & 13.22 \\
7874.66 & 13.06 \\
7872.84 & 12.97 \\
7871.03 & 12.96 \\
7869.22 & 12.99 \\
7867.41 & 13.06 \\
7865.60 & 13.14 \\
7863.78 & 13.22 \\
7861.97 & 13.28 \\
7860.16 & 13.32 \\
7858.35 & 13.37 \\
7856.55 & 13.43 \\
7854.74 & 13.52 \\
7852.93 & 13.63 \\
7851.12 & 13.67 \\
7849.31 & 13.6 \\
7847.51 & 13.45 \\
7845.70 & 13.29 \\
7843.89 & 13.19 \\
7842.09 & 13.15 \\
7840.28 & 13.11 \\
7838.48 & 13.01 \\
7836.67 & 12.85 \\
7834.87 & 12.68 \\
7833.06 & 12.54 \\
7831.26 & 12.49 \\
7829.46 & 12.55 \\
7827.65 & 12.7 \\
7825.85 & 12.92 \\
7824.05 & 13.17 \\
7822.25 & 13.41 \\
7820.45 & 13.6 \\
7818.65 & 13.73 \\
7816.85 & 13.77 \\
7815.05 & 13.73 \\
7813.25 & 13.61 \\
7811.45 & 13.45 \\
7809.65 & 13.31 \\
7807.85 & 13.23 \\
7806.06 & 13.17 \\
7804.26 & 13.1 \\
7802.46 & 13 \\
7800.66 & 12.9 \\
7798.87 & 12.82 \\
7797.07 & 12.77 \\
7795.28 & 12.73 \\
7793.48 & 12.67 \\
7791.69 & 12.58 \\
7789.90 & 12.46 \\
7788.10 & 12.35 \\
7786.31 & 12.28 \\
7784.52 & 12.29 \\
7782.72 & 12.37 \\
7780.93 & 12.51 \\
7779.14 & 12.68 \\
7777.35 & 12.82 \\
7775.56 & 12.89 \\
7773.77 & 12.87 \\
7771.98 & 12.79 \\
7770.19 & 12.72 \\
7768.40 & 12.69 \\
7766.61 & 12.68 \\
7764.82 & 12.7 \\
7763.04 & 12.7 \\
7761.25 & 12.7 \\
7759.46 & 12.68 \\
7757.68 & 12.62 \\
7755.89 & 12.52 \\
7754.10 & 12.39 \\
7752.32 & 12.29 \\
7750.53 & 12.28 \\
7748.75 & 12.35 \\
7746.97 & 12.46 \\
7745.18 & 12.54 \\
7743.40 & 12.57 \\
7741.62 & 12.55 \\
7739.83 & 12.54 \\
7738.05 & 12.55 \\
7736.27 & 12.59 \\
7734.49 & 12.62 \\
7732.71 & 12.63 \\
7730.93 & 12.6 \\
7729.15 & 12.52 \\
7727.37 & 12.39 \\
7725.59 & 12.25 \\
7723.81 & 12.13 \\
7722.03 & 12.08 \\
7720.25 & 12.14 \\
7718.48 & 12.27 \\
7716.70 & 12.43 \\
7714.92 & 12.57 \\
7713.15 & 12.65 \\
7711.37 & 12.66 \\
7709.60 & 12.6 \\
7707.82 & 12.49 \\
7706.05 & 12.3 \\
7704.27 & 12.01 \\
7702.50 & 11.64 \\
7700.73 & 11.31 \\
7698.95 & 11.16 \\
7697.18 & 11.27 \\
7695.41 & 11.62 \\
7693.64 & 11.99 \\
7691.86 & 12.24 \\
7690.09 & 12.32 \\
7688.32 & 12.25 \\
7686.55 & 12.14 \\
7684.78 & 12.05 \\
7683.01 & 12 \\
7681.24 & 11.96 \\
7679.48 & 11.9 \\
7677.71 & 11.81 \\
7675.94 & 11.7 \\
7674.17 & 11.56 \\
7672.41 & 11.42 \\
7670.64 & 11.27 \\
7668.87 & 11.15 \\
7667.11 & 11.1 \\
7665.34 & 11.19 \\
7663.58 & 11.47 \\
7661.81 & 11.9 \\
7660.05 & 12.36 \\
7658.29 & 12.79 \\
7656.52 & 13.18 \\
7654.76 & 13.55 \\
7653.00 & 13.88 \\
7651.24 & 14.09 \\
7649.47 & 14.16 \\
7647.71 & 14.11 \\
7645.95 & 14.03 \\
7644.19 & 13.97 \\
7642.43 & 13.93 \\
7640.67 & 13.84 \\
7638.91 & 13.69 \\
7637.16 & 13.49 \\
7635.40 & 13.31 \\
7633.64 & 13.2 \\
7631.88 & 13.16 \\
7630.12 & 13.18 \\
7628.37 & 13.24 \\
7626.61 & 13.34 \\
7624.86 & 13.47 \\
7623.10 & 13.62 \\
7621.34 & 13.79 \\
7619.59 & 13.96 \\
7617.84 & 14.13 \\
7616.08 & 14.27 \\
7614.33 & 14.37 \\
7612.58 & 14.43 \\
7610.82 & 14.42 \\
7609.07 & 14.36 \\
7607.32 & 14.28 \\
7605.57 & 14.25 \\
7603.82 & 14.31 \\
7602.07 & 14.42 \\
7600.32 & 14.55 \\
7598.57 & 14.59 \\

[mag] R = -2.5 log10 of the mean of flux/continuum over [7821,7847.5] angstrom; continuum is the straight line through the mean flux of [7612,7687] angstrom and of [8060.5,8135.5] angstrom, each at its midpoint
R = 0.06 mag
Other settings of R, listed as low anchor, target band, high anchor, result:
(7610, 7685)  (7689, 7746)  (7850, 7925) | 0.08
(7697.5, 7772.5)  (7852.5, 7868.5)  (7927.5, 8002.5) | -0.02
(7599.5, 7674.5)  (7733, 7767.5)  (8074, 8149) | 0.10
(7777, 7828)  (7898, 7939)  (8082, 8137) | 0.01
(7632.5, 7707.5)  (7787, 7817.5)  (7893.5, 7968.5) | 0.00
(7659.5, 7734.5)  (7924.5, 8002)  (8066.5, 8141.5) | 0.01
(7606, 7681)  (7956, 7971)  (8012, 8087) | 0.04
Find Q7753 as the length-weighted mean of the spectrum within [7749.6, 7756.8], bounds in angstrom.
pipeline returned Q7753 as 12.4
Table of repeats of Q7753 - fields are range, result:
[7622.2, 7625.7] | 13.5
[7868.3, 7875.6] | 13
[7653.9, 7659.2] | 13.2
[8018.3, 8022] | 14.4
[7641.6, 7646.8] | 14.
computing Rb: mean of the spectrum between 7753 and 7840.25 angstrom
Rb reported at 12.9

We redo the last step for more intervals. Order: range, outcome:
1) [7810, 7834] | 13.2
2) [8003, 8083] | 14.7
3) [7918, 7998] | 13.8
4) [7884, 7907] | 13.8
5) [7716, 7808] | 12.6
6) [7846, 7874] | 13.3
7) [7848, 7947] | 13.6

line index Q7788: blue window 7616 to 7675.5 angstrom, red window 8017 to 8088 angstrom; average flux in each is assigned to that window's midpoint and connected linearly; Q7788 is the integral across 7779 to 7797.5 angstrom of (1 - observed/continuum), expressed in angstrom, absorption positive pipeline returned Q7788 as 1.5 angstrom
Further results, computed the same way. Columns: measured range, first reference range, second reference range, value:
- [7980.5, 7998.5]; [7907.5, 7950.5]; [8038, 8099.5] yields 0.44 angstrom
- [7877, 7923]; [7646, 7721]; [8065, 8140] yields -0.59 angstrom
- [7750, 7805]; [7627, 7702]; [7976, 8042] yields 1.97 angstrom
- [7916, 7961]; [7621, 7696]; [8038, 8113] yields 1.08 angstrom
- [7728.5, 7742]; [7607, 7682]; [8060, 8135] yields 0.88 angstrom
